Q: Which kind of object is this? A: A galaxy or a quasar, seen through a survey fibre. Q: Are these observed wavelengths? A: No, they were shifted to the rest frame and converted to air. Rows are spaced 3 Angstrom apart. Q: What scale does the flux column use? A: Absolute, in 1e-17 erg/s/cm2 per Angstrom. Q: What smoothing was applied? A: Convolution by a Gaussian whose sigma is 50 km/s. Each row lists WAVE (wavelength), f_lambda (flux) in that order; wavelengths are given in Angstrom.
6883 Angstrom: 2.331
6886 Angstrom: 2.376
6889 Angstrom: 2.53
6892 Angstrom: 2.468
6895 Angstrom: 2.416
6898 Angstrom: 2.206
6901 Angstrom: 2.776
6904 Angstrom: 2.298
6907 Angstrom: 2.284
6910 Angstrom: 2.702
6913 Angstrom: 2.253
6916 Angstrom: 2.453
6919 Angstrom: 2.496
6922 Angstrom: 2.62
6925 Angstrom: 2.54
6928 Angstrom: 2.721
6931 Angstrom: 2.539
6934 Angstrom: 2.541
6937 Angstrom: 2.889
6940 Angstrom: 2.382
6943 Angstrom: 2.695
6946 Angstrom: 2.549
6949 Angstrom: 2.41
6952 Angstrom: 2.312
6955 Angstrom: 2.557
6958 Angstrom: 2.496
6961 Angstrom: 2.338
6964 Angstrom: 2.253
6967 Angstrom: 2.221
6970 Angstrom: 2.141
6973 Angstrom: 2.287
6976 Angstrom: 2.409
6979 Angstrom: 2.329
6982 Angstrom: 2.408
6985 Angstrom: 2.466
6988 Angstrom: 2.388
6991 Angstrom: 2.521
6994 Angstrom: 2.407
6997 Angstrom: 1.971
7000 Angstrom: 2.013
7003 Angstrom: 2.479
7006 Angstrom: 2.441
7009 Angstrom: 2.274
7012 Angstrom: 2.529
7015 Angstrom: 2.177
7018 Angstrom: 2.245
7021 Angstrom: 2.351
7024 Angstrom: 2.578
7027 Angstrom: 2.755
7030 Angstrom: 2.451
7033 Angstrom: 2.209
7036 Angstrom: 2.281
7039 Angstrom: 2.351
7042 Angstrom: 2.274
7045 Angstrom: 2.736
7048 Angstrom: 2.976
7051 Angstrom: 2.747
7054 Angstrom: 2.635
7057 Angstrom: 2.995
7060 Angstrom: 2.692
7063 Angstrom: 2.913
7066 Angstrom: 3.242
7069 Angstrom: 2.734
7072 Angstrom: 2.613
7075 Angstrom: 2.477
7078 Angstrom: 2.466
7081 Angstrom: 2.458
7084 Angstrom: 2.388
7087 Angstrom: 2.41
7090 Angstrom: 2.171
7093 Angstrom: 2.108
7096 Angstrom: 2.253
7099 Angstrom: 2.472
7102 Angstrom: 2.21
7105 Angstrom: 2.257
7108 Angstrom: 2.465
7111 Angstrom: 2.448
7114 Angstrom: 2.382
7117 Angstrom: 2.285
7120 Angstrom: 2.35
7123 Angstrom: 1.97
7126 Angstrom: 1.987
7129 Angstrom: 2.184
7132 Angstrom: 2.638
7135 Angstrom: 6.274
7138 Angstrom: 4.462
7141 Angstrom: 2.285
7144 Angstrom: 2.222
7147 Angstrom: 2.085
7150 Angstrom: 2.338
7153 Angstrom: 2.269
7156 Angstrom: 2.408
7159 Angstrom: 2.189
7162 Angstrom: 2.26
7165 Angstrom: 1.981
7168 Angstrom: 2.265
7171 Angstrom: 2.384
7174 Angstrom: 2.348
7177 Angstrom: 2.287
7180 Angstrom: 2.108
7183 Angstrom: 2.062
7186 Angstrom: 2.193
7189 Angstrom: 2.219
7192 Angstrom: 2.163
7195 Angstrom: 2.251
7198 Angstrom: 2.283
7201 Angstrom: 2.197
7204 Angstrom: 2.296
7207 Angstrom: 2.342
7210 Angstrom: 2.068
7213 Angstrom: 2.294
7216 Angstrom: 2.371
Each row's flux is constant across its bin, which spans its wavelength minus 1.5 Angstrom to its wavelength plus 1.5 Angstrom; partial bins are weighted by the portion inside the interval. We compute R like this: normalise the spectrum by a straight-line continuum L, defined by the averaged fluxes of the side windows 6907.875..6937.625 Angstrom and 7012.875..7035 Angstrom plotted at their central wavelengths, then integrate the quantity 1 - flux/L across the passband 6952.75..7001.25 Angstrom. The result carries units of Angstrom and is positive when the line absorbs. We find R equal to 2.86 Angstrom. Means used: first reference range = 2.56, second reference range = 2.4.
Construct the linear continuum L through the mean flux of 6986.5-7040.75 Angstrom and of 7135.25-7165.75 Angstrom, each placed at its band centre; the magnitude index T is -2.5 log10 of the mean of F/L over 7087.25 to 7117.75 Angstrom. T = 0.10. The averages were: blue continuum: 2.36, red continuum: 2.62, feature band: 2.31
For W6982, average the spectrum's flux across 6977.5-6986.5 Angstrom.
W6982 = 2.4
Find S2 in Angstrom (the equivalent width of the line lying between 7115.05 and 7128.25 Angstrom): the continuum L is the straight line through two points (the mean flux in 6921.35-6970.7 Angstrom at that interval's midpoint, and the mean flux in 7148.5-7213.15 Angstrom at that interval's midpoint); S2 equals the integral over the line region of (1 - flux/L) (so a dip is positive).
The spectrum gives 0.8 Angstrom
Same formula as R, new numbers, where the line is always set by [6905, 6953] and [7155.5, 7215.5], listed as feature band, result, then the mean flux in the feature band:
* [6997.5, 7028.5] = 0.72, 2.37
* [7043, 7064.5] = -3.80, 2.8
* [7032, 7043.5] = 0.56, 2.28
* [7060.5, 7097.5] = -2.69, 2.52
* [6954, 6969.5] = 0.84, 2.35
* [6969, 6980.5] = 0.81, 2.3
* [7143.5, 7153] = 0.21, 2.22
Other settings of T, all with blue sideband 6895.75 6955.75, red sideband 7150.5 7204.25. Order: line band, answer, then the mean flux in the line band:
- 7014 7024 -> 0.04 mag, 2.31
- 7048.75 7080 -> -0.17 mag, 2.75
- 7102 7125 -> 0.00 mag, 2.29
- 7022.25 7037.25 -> -0.03 mag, 2.46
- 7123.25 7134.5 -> -0.14 mag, 2.59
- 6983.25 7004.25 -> 0.05 mag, 2.32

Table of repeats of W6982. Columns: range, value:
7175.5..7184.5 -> 2.15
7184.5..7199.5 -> 2.22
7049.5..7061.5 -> 2.77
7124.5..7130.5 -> 2.09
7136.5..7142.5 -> 3.37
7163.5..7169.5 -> 2.12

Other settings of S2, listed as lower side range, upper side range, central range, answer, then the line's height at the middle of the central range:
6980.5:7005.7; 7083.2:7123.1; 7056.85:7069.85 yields -3.4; 2.32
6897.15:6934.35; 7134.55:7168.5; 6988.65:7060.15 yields 3.2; 2.57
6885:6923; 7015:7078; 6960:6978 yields 1.7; 2.52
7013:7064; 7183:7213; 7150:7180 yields 0.3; 2.29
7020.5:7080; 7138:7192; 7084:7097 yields 1.3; 2.51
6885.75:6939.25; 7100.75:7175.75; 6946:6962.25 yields 0.5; 2.51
